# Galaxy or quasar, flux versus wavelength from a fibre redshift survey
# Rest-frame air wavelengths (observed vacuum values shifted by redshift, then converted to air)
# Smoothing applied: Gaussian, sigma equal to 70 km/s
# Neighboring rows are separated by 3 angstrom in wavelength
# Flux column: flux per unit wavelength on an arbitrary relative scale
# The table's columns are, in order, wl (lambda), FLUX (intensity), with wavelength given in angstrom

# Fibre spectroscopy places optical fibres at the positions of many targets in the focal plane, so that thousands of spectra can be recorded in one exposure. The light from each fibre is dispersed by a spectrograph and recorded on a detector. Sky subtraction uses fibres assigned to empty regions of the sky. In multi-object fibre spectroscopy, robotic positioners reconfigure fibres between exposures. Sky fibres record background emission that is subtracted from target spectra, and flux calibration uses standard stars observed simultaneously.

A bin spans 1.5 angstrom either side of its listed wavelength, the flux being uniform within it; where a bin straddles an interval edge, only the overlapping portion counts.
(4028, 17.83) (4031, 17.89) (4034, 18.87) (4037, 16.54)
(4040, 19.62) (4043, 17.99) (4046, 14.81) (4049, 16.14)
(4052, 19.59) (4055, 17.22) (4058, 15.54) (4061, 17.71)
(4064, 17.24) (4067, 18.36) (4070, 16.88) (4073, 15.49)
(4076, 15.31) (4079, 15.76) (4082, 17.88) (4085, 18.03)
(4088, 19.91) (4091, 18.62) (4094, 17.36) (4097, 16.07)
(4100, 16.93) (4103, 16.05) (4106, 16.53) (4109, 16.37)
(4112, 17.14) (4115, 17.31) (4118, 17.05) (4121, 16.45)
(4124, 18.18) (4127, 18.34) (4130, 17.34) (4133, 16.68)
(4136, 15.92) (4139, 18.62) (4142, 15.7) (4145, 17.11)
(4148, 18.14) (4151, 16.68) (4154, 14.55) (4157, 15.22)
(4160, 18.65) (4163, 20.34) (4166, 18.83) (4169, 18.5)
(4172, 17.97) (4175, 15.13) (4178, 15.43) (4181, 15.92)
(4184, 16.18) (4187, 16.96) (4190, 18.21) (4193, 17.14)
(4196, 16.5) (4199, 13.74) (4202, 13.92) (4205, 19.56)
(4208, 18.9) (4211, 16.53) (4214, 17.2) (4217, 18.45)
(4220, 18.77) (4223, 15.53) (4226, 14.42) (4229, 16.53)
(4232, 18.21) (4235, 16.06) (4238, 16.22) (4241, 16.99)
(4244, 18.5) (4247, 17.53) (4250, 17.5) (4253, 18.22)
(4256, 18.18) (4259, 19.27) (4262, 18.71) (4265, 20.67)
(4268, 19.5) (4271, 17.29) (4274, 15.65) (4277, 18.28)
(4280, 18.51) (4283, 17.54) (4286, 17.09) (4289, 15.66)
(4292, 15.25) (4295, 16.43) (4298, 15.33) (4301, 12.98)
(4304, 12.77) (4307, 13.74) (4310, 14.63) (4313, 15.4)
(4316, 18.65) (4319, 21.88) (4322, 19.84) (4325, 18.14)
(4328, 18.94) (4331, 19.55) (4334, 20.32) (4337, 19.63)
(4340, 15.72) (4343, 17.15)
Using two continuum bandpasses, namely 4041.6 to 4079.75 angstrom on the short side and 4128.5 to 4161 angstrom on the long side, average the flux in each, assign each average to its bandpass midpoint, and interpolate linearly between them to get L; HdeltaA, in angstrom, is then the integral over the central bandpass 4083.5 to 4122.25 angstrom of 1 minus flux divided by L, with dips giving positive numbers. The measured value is -1.0 angstrom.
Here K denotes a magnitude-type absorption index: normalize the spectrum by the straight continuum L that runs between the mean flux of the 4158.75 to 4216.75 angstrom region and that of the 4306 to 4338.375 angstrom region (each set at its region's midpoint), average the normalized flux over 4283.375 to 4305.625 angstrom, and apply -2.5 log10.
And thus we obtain 0.188 mag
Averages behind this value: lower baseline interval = 17.2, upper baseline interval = 18.3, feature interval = 15.2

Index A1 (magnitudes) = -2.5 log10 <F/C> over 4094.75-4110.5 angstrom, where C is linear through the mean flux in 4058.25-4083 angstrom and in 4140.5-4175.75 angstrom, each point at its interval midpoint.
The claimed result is 0.03 mag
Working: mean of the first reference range 16.7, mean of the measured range 16.4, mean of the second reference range 17.3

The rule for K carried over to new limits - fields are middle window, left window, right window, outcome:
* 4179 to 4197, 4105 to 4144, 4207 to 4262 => 0.030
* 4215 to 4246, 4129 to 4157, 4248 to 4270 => 0.079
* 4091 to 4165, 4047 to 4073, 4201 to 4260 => 0.011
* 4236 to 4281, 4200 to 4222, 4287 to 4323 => -0.082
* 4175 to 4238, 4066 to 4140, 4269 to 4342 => 0.028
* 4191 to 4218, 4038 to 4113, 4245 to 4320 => 0.013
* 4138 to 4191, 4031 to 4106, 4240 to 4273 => 0.045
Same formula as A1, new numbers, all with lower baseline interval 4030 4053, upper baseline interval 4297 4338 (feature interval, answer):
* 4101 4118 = 0.05 mag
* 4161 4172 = -0.09 mag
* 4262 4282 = -0.06 mag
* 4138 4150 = 0.01 mag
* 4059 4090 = 0.02 mag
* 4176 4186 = 0.10 mag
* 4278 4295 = 0.03 mag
